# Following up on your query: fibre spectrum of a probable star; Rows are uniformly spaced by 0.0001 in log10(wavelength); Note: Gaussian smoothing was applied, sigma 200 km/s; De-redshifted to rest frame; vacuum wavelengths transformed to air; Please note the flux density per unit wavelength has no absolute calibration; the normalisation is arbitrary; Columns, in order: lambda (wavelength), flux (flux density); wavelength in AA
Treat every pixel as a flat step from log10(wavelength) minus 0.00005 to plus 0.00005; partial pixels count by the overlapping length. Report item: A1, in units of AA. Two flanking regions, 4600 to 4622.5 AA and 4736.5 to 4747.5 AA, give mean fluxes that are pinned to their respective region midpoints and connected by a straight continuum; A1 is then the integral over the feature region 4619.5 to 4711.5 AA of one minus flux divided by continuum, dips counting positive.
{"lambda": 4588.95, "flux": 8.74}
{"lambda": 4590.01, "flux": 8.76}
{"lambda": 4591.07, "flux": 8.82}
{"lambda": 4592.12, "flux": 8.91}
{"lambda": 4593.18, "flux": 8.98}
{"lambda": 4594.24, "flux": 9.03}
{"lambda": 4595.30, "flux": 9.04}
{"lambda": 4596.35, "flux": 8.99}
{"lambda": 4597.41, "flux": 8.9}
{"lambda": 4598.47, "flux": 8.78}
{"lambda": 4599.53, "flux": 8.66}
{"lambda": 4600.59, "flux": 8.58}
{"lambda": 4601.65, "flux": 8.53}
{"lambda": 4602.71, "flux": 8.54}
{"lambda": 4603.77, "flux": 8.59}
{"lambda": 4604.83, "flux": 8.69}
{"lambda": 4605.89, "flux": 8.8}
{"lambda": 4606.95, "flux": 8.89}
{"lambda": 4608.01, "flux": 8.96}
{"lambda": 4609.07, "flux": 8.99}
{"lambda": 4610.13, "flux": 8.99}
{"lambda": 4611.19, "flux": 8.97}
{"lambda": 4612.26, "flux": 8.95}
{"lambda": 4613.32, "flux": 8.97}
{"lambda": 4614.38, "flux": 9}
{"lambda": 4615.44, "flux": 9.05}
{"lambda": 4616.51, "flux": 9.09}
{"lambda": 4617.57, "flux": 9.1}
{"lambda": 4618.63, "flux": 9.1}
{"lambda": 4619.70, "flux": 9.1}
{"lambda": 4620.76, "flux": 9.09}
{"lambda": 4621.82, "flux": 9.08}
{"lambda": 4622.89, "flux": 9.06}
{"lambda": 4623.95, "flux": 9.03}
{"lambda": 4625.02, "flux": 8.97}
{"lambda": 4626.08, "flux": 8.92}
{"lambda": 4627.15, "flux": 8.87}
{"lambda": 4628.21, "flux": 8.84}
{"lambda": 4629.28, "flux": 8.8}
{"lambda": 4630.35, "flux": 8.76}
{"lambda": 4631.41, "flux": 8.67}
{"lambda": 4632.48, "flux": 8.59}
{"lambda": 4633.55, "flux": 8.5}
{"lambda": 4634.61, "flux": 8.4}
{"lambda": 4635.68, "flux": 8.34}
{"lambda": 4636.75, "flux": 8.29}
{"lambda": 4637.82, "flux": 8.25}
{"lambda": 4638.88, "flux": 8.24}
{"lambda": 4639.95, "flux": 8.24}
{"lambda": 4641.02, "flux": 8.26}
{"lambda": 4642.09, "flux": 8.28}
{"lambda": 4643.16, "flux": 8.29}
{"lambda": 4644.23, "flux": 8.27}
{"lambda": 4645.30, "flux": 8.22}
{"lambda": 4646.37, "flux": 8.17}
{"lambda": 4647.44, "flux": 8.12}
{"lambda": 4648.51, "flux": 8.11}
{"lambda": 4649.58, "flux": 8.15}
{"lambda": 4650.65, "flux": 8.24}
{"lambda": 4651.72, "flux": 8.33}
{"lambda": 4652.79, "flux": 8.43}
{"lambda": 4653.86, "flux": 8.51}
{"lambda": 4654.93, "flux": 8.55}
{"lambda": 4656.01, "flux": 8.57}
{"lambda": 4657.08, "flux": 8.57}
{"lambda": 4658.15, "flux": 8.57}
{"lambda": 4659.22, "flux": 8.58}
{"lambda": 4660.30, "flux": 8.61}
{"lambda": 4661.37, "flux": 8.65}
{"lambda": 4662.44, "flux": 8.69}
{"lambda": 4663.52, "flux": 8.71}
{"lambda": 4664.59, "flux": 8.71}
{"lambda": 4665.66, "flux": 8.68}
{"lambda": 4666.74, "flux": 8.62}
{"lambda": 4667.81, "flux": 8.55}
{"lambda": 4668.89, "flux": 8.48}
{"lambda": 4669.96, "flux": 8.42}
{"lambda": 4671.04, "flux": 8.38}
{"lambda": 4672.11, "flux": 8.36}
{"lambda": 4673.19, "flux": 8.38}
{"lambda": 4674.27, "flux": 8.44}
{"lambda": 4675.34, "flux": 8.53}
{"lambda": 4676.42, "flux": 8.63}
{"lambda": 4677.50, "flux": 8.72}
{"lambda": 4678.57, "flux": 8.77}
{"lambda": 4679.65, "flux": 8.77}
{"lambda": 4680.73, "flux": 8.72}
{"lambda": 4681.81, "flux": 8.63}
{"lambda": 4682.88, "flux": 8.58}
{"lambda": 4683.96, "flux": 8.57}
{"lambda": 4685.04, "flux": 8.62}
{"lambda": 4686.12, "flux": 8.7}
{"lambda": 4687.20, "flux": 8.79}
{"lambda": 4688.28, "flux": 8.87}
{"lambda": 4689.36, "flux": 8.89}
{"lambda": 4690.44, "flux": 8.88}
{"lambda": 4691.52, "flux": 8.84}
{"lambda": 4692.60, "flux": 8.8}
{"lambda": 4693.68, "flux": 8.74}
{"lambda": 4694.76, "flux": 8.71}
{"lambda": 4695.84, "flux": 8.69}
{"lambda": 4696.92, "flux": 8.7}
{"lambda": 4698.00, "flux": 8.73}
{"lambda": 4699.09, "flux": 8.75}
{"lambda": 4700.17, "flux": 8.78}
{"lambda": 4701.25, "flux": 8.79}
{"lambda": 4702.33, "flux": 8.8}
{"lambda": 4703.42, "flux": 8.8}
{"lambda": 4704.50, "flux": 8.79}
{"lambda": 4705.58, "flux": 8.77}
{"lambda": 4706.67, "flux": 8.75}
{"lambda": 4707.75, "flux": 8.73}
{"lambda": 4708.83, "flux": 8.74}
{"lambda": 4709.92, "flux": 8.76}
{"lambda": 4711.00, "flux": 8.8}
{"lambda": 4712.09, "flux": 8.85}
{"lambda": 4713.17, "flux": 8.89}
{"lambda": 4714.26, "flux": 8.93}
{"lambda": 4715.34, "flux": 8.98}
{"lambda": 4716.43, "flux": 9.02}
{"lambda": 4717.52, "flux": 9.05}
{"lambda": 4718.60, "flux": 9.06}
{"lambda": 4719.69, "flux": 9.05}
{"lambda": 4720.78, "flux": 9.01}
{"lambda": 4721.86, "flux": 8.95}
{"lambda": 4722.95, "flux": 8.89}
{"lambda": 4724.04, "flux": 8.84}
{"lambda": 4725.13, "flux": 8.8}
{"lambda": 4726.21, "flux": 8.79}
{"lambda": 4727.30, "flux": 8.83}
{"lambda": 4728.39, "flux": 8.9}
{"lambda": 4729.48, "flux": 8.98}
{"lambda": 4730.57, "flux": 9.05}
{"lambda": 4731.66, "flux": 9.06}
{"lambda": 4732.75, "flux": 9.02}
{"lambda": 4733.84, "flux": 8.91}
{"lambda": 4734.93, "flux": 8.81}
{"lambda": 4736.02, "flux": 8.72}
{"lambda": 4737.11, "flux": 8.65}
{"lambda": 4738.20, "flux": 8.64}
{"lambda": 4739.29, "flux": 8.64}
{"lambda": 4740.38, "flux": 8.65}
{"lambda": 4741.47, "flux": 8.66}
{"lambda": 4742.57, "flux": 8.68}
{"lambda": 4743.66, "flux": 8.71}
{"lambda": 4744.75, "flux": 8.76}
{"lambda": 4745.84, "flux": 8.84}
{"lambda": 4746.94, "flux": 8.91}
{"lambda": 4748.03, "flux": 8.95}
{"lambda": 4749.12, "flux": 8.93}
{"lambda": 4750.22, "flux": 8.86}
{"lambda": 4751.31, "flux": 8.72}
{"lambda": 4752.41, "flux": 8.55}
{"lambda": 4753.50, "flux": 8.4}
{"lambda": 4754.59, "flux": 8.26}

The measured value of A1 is 2.2 AA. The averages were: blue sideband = 8.91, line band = 8.62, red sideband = 8.72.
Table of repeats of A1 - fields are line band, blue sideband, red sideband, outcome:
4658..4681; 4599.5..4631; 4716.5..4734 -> 0.87 AA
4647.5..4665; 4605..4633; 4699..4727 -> 0.84 AA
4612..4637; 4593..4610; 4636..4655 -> -0.97 AA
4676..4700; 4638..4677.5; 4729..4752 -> -0.45 AA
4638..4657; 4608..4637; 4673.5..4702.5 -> 1.11 AA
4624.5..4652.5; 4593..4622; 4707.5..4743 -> 1.47 AA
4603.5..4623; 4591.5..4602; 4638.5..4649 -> -0.79 AA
